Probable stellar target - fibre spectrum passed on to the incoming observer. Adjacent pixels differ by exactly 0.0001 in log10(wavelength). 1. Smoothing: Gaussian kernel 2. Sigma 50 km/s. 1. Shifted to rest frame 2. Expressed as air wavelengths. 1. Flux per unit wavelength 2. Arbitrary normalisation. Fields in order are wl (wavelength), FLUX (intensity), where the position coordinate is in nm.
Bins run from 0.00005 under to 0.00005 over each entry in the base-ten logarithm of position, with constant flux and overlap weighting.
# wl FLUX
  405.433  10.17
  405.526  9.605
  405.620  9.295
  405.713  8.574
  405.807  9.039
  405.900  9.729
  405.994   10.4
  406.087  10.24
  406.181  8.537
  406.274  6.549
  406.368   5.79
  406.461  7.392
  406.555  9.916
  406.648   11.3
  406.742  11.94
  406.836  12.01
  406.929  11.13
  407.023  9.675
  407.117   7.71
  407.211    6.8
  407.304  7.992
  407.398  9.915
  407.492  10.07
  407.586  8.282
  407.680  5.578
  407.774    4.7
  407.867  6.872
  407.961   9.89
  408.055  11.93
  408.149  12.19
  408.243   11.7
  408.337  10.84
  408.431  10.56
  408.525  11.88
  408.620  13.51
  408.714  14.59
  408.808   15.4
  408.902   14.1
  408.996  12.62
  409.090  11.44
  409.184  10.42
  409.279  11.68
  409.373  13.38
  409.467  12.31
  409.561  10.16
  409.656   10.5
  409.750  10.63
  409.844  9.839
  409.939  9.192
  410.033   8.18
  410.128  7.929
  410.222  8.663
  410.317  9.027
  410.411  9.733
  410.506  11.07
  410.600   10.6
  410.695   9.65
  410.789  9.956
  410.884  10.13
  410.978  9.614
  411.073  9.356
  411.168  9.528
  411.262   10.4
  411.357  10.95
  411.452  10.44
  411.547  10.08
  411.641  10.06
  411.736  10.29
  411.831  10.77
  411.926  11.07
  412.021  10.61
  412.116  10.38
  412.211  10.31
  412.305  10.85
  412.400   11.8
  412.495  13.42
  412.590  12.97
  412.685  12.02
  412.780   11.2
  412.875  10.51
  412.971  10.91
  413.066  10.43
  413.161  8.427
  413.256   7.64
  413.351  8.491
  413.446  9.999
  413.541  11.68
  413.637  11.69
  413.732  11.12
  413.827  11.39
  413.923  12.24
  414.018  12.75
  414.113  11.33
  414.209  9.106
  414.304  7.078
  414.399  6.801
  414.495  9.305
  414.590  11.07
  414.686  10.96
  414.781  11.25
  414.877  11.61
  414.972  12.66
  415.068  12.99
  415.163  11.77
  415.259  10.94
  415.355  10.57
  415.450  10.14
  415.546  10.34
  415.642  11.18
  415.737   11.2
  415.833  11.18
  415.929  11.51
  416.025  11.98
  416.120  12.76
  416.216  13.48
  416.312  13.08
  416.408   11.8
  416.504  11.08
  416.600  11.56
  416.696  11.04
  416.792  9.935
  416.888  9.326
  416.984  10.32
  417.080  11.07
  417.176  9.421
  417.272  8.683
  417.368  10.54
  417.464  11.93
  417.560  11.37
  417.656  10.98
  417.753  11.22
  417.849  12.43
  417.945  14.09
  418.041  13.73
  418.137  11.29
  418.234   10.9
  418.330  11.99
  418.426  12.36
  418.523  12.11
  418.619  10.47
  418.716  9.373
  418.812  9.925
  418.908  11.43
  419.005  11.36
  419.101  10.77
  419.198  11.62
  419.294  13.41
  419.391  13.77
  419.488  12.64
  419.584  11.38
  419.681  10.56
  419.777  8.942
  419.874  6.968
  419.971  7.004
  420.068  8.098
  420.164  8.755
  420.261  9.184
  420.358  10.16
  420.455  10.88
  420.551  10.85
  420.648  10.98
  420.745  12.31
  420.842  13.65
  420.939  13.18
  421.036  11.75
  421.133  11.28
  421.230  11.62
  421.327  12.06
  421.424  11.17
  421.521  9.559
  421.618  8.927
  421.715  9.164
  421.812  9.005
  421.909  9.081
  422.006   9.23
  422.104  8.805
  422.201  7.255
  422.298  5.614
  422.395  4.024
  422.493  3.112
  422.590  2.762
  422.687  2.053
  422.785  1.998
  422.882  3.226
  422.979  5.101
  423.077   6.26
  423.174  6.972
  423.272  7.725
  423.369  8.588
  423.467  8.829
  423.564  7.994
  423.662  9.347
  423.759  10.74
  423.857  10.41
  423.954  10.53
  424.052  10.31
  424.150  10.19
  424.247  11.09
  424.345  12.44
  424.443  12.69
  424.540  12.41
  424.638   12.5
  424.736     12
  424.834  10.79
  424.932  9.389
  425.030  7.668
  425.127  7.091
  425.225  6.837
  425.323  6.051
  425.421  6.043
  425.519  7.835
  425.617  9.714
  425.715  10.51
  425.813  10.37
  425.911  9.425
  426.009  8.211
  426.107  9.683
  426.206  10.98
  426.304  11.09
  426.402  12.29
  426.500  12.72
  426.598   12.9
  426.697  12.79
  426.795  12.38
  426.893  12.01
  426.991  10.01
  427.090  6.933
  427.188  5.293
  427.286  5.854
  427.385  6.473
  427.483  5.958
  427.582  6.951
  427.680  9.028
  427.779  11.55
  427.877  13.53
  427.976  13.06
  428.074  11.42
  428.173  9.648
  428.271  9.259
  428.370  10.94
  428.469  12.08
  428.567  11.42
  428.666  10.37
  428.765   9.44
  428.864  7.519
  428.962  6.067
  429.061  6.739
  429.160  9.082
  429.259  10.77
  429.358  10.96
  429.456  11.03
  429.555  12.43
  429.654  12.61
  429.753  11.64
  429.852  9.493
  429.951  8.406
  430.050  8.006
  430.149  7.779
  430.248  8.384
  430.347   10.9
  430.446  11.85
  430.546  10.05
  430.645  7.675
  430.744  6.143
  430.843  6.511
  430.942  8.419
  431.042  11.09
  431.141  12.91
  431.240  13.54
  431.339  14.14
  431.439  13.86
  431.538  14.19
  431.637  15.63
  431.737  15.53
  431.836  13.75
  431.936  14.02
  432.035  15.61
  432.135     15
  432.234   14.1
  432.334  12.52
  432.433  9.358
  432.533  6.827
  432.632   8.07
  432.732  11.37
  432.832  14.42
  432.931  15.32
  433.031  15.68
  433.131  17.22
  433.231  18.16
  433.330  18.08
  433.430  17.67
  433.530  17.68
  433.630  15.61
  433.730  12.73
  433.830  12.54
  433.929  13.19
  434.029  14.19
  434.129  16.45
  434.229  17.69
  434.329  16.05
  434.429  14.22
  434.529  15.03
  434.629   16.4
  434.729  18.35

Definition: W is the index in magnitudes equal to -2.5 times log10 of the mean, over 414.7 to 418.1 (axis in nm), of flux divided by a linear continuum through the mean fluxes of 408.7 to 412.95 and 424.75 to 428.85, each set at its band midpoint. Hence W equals -0.10 mag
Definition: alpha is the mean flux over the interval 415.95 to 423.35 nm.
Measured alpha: 9.94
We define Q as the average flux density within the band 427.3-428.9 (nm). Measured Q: 9.84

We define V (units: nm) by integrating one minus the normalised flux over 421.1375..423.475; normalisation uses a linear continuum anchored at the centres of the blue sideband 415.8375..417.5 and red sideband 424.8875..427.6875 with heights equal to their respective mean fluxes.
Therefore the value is 0.642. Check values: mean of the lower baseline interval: 11.1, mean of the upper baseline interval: 9.05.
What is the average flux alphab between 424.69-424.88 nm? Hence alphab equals 11.4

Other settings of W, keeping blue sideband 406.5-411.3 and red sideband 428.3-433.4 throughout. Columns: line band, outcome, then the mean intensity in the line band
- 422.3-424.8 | 0.35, 8.11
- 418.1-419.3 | -0.04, 11.2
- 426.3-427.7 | 0.19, 9.47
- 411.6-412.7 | -0.07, 11.2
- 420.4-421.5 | -0.07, 11.7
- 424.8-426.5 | 0.22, 9.15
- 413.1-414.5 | 0.07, 9.96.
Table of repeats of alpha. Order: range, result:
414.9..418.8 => 11.4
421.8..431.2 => 9.12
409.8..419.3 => 10.8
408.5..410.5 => 11.2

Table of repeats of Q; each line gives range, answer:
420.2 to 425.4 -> 8.98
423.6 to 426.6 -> 10.1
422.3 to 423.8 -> 5.88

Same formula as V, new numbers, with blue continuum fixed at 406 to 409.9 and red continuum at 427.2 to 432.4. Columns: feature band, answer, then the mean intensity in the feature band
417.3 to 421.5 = -0.27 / 11.2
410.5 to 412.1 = 0.02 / 10.3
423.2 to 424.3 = 0.10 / 9.57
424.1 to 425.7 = 0.13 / 9.69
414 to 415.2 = -0.02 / 10.6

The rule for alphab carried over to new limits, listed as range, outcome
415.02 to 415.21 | 12.4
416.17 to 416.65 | 12.2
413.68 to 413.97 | 11.6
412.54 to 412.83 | 12.1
